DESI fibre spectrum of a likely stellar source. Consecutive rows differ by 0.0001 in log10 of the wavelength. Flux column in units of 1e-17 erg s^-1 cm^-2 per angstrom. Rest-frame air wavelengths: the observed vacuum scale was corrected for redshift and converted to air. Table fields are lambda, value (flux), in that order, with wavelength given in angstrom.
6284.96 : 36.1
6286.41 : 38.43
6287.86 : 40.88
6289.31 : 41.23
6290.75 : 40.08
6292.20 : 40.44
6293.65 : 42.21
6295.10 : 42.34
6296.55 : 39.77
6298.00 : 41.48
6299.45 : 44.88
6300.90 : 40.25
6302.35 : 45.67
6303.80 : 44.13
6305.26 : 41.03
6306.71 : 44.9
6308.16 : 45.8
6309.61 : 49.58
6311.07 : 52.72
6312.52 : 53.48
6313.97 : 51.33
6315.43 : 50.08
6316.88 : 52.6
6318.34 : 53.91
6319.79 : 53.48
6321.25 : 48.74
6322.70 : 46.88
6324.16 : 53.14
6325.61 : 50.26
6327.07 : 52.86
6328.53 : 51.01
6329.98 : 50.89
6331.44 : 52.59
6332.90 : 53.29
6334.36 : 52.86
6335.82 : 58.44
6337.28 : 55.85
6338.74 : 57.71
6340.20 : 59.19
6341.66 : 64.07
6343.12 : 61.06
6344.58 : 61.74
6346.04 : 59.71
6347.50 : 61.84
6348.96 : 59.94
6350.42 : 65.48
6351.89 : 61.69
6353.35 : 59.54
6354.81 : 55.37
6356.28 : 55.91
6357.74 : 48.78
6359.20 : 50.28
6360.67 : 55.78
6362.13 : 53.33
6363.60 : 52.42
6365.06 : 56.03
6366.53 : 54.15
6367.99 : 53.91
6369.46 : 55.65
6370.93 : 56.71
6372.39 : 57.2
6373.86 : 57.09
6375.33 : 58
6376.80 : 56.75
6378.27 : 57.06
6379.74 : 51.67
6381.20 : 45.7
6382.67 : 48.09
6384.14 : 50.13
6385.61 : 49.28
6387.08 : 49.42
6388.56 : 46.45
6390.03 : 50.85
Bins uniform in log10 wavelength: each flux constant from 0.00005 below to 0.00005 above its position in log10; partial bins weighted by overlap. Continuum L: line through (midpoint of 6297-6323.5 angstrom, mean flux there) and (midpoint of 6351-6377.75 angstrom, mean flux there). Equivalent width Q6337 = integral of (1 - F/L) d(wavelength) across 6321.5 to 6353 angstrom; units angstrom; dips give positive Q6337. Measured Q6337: -3.0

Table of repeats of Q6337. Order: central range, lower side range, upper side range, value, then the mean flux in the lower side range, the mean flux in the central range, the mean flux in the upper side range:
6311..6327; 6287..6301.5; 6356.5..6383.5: -2.2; 41.3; 51.5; 53.9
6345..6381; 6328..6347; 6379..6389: -2.7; 56.9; 56.3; 48.7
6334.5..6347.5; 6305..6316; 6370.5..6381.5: -1.9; 48.9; 59.5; 55.4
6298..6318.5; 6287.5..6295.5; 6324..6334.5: -0.6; 41.2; 47.5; 52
